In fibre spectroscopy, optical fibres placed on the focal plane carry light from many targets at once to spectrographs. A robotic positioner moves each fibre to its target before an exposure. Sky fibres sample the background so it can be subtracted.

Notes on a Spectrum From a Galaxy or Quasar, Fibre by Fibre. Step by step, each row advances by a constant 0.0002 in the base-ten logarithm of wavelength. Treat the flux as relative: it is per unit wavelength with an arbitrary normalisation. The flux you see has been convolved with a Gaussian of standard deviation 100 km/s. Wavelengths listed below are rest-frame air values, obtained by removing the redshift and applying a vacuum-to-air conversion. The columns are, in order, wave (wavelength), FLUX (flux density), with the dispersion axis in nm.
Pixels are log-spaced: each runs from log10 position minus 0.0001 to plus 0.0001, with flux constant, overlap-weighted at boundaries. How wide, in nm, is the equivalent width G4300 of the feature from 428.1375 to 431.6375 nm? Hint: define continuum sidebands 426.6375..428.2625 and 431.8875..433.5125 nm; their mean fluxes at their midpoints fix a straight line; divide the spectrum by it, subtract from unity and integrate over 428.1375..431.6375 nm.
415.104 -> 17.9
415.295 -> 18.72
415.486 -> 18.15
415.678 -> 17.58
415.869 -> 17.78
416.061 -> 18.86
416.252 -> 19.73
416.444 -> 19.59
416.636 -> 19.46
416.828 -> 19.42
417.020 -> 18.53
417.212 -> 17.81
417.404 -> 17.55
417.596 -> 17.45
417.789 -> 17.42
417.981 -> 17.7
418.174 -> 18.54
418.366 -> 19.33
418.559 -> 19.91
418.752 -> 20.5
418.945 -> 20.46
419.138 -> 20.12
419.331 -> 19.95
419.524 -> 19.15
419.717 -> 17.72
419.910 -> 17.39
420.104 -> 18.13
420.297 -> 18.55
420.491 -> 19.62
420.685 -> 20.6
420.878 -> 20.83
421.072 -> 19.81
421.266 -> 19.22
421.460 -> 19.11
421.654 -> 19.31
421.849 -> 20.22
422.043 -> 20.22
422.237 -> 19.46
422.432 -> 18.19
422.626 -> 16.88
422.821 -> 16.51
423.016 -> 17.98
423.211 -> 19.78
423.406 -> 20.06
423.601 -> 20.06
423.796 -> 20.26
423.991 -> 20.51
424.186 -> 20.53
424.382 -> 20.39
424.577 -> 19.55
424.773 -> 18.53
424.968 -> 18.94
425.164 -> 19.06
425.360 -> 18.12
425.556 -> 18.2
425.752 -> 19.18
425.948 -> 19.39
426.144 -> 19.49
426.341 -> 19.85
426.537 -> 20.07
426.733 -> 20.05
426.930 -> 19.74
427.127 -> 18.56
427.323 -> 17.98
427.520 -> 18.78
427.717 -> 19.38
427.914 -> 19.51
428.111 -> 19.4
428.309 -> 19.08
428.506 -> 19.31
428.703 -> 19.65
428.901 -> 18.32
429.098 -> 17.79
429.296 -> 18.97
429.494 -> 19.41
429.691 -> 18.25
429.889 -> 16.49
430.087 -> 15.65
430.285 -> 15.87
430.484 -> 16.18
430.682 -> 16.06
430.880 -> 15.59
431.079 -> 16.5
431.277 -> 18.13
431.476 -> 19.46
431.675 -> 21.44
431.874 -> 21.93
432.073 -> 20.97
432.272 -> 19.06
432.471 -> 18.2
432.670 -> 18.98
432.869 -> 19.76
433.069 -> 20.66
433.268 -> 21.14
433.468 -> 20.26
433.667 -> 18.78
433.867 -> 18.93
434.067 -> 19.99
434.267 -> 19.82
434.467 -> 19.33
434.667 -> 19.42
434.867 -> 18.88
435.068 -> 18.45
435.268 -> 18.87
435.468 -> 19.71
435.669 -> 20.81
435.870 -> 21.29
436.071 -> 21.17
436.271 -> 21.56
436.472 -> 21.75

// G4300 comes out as 0.31 nm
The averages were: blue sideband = 19.2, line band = 17.8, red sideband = 20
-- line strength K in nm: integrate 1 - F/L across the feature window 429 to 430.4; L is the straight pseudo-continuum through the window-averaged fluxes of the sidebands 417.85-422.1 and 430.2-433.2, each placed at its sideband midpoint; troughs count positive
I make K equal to 0.10 nm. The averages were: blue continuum 19.4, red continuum 18.6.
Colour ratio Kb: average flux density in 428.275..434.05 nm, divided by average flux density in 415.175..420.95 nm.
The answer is 0.99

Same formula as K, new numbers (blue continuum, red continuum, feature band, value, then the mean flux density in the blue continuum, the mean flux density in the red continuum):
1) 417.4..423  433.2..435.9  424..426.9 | -0.03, 19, 19.6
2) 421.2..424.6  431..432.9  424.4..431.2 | 0.33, 19.3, 19.5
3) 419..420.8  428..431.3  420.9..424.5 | -0.14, 19.1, 17.7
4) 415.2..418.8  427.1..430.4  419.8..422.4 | -0.12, 18.6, 18.4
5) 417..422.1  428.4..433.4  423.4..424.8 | -0.09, 19.1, 18.6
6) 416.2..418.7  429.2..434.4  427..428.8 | -0.04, 18.7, 18.7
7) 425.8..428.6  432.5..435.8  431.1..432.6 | -0.01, 19.3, 19.6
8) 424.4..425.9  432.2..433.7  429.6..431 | 0.22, 18.9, 19.7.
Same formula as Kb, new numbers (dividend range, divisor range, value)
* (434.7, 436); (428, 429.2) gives 1.04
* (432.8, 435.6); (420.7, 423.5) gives 1.02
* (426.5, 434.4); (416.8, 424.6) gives 0.98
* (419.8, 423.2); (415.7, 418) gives 1.03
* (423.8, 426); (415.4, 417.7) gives 1.05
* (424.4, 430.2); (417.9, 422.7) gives 0.98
